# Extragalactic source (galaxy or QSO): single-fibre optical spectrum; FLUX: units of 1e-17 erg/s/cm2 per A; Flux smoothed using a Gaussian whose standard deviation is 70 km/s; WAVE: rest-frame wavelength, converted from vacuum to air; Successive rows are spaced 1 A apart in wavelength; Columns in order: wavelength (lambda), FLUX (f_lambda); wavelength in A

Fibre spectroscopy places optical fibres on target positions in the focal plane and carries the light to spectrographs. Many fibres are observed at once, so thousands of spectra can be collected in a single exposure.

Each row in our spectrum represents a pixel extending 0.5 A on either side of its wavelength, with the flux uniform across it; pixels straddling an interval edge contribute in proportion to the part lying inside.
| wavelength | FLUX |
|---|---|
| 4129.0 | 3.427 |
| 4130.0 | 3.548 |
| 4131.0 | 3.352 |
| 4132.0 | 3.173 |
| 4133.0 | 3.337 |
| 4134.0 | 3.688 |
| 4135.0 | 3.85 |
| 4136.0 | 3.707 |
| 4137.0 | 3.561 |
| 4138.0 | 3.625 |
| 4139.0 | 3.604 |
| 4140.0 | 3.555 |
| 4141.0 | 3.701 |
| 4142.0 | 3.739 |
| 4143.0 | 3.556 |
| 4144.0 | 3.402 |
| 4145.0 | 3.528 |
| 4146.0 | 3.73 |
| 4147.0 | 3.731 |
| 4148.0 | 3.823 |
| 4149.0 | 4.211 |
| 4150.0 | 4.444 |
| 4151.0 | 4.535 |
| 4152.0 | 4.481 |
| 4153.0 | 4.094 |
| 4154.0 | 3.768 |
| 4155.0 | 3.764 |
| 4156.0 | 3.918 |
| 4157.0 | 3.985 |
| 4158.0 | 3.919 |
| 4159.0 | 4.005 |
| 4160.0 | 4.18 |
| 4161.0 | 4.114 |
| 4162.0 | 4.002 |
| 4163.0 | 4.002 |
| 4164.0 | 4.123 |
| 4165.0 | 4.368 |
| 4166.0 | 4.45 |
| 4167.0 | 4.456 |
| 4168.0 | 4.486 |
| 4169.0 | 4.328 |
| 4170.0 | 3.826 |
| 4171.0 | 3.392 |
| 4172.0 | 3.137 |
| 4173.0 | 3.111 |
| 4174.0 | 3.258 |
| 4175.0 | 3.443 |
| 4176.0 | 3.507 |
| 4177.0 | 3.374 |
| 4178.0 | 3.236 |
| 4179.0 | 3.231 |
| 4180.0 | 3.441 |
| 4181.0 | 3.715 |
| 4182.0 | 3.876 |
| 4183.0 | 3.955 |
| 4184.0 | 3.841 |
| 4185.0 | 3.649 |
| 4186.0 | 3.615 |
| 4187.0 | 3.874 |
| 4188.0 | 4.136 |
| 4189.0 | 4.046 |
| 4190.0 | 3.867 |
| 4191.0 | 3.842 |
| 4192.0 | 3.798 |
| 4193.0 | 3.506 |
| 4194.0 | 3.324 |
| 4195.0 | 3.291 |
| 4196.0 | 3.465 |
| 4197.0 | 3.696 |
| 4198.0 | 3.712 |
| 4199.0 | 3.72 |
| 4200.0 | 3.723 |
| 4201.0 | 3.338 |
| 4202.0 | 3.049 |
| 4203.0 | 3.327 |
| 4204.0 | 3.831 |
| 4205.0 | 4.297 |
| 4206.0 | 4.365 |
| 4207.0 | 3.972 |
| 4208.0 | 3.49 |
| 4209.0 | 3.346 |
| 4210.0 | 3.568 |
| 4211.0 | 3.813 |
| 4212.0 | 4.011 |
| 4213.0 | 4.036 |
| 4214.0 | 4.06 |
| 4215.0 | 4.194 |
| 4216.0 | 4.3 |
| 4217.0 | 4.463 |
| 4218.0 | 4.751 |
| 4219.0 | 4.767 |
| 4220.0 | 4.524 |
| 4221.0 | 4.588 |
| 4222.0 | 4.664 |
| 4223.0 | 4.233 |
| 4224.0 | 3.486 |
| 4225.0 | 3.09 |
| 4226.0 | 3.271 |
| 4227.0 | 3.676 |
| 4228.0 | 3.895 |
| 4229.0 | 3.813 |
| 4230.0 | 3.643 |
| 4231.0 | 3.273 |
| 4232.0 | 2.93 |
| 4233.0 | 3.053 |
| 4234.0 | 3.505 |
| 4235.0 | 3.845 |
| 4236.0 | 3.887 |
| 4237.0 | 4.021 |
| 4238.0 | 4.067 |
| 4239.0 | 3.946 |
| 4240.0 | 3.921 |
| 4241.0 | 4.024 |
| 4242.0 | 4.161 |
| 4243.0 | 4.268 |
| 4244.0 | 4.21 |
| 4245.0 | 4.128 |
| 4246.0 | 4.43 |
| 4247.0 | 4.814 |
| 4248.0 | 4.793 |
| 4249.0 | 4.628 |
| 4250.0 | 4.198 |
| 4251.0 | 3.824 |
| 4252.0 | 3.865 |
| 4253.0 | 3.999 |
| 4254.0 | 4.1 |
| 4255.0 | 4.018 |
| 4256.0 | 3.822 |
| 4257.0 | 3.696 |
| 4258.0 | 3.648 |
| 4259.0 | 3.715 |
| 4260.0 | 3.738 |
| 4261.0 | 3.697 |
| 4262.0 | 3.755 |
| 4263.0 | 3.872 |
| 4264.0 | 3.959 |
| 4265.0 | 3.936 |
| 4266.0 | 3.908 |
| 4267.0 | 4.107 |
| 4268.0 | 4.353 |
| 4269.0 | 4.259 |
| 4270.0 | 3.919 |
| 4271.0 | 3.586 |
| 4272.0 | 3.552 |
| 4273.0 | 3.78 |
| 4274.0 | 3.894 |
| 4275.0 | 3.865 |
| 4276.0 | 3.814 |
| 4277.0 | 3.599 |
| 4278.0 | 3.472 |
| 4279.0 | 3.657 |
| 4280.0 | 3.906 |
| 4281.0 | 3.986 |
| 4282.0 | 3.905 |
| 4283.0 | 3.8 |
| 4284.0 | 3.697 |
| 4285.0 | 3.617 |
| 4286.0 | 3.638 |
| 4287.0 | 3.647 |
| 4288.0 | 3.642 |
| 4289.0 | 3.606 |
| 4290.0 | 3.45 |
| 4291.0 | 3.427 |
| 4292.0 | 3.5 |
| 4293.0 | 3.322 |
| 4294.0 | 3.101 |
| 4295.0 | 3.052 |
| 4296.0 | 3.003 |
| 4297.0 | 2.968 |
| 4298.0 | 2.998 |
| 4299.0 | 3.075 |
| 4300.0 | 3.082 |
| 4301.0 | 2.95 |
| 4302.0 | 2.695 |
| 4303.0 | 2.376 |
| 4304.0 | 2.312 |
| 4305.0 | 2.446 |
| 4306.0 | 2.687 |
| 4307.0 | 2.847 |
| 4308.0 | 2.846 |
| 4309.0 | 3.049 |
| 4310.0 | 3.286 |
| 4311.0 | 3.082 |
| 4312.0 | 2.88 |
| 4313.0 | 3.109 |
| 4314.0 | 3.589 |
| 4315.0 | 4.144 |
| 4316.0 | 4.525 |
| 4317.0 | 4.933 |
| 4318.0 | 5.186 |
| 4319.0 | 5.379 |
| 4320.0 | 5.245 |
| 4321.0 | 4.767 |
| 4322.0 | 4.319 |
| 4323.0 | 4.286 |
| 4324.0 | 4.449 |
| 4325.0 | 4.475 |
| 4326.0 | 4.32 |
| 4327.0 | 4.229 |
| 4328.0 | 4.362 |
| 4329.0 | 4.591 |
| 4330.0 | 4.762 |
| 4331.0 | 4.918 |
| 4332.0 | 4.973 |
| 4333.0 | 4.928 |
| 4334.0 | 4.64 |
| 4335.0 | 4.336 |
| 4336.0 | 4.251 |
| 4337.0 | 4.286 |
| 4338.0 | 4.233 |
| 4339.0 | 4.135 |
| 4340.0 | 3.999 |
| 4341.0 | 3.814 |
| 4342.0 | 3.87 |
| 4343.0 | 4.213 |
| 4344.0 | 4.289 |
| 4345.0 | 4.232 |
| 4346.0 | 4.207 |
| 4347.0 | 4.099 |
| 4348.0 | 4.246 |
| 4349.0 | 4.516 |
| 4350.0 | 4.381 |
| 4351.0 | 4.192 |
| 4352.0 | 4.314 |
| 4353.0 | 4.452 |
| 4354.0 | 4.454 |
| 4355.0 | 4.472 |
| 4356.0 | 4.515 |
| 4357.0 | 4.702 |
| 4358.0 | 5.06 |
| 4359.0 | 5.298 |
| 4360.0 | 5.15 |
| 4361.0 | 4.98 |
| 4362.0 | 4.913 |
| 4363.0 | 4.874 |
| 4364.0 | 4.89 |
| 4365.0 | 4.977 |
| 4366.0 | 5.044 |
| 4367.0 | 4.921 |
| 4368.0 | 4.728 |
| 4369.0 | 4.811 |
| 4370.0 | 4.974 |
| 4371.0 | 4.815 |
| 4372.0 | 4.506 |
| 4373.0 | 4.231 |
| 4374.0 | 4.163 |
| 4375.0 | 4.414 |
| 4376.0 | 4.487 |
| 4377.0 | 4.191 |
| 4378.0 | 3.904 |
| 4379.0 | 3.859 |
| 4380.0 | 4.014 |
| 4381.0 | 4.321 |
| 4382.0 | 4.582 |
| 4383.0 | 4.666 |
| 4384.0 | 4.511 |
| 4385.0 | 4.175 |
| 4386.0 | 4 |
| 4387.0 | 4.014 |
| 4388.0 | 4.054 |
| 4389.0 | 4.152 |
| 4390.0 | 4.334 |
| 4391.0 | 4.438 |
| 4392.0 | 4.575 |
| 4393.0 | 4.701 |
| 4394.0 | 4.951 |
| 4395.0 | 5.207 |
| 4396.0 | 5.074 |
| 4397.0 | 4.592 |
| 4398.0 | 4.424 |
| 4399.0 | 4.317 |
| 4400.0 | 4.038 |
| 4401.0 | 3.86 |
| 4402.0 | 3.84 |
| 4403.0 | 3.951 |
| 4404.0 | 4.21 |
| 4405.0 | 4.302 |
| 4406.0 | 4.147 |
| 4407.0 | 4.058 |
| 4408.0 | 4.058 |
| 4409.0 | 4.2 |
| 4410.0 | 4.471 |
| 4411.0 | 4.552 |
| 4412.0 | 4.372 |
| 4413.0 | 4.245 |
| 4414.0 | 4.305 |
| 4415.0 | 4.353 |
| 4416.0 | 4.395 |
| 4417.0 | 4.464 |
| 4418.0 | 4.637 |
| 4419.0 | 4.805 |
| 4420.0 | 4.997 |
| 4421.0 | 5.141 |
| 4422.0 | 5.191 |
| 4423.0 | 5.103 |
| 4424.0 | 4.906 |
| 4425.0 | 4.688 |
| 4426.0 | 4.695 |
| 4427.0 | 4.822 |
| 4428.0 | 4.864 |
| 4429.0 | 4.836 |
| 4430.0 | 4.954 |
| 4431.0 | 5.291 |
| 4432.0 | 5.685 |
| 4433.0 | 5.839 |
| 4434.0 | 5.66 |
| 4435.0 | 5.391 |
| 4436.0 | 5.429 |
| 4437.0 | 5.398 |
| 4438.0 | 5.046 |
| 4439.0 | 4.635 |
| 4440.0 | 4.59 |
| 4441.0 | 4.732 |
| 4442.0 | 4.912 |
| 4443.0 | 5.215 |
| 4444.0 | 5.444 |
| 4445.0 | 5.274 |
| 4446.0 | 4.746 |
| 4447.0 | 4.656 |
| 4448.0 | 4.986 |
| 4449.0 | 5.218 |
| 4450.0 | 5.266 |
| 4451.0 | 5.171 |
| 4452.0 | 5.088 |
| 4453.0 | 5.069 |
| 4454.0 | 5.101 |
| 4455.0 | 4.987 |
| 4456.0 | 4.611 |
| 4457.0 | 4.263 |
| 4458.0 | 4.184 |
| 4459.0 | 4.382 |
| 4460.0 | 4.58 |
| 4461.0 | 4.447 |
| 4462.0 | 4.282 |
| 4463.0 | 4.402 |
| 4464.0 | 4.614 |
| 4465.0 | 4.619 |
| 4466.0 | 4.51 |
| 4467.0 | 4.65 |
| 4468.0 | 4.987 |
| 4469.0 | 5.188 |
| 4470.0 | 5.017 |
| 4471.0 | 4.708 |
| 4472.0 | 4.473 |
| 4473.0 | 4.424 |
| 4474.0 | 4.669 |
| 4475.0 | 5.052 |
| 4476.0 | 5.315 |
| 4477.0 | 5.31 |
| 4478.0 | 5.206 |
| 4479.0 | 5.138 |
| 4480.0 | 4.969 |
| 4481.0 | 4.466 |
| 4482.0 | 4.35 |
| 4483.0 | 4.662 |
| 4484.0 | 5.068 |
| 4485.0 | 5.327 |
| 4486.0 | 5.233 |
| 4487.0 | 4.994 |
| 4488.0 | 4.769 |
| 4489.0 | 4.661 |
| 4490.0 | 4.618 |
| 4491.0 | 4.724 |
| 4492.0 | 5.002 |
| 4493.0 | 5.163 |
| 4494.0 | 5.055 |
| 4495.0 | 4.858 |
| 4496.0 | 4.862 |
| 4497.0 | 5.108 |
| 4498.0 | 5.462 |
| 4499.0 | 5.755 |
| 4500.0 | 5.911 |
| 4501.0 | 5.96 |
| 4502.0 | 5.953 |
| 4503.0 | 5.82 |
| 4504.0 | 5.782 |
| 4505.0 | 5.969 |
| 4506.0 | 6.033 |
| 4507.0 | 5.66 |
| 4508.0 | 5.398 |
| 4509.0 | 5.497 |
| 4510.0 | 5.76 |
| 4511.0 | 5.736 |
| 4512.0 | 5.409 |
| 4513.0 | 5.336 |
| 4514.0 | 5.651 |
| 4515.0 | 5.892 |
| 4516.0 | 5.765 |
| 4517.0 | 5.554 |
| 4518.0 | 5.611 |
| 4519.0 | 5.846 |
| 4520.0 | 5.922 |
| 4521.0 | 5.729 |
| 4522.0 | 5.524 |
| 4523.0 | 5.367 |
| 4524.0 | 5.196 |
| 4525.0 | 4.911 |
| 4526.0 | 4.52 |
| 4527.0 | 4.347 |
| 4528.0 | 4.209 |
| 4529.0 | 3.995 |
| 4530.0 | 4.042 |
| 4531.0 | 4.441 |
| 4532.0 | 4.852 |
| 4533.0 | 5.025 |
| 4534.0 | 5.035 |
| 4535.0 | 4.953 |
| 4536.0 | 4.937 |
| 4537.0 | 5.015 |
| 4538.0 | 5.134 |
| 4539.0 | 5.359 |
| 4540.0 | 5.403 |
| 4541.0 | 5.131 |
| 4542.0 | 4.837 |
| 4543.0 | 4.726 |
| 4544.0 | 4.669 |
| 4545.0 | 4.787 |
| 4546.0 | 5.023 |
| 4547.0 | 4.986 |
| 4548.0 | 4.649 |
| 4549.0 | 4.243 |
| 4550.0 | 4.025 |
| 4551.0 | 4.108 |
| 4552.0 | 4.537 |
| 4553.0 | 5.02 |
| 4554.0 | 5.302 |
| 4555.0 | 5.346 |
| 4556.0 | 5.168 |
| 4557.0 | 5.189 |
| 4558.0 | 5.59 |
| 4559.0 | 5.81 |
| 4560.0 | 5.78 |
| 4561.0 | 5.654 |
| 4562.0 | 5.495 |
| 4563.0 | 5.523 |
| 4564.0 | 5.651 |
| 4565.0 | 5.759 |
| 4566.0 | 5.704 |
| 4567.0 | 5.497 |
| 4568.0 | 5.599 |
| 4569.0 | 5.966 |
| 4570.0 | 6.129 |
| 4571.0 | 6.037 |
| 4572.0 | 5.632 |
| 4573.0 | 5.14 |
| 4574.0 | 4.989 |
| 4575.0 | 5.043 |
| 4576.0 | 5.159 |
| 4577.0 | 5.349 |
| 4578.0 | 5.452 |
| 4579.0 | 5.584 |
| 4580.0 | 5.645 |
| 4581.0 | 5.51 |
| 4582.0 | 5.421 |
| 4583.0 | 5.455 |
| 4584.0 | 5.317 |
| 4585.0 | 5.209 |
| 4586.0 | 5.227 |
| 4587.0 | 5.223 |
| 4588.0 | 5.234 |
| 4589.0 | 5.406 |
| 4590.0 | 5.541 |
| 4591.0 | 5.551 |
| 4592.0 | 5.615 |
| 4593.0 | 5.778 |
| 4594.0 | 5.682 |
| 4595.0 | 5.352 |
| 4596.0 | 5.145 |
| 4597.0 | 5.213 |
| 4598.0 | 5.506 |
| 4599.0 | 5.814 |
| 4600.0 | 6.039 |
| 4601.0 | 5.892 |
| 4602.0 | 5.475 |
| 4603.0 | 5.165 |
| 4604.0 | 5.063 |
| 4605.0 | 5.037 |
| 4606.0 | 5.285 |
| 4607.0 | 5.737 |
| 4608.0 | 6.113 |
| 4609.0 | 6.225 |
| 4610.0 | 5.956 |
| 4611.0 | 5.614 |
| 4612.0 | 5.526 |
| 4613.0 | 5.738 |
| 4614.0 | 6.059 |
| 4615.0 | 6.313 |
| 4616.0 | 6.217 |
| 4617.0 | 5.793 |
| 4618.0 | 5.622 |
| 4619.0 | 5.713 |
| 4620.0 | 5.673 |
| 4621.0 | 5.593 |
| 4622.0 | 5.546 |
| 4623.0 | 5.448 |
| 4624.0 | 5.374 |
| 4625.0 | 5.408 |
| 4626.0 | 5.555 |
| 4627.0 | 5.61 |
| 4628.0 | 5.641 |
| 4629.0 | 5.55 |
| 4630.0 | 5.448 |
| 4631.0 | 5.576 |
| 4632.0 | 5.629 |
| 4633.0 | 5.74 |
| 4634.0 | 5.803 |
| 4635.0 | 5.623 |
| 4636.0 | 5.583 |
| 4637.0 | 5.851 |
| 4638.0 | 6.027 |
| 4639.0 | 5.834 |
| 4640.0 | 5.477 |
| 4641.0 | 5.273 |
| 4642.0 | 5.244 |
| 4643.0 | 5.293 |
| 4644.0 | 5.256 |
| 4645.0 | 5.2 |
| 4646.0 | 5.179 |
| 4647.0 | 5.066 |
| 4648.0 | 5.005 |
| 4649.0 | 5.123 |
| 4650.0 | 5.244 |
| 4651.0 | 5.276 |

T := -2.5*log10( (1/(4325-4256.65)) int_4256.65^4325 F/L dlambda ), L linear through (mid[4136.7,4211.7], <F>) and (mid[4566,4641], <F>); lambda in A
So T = 0.170 mag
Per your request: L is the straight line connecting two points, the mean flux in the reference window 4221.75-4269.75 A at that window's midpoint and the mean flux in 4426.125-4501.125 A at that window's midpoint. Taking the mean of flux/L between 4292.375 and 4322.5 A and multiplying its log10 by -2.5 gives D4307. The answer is 0.22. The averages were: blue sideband 3.92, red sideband 4.96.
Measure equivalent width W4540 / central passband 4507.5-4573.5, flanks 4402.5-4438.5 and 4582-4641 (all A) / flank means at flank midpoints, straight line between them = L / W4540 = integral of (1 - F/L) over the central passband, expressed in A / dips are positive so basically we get 0.9 A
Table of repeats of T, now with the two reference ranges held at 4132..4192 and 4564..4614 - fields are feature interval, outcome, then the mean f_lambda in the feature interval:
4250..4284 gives 0.10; 3.85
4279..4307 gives 0.31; 3.25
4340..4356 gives 0.08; 4.25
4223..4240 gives 0.13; 3.62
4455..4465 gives 0.13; 4.46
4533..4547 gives 0.07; 5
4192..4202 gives 0.13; 3.52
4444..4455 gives -0.02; 5.07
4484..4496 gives 0.04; 4.95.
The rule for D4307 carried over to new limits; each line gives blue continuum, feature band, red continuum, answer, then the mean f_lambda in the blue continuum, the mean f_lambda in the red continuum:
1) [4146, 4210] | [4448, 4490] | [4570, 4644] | 0.040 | 3.8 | 5.56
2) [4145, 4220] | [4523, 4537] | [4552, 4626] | 0.132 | 3.86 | 5.54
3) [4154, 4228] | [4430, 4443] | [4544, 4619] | -0.079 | 3.84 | 5.44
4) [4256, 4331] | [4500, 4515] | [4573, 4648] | -0.160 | 3.72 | 5.53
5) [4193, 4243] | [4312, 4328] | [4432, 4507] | -0.024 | 3.83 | 5.03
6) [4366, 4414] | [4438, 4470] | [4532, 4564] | -0.036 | 4.38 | 5.05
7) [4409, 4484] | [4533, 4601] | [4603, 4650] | 0.007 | 4.85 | 5.57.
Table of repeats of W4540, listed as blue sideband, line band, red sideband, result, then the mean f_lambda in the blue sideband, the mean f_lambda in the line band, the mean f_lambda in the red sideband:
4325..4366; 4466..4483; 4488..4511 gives 1.3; 4.51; 4.85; 5.4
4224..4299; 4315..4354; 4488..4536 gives -2.4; 3.77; 4.45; 5.27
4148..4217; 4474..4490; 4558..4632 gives 0.5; 3.83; 4.95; 5.57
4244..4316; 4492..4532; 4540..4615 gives -2.9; 3.6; 5.35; 5.39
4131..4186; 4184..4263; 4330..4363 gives 2.8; 3.79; 3.89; 4.48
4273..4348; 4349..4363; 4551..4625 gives -2.0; 3.82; 4.68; 5.53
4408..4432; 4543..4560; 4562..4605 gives 1.3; 4.71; 4.92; 5.49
